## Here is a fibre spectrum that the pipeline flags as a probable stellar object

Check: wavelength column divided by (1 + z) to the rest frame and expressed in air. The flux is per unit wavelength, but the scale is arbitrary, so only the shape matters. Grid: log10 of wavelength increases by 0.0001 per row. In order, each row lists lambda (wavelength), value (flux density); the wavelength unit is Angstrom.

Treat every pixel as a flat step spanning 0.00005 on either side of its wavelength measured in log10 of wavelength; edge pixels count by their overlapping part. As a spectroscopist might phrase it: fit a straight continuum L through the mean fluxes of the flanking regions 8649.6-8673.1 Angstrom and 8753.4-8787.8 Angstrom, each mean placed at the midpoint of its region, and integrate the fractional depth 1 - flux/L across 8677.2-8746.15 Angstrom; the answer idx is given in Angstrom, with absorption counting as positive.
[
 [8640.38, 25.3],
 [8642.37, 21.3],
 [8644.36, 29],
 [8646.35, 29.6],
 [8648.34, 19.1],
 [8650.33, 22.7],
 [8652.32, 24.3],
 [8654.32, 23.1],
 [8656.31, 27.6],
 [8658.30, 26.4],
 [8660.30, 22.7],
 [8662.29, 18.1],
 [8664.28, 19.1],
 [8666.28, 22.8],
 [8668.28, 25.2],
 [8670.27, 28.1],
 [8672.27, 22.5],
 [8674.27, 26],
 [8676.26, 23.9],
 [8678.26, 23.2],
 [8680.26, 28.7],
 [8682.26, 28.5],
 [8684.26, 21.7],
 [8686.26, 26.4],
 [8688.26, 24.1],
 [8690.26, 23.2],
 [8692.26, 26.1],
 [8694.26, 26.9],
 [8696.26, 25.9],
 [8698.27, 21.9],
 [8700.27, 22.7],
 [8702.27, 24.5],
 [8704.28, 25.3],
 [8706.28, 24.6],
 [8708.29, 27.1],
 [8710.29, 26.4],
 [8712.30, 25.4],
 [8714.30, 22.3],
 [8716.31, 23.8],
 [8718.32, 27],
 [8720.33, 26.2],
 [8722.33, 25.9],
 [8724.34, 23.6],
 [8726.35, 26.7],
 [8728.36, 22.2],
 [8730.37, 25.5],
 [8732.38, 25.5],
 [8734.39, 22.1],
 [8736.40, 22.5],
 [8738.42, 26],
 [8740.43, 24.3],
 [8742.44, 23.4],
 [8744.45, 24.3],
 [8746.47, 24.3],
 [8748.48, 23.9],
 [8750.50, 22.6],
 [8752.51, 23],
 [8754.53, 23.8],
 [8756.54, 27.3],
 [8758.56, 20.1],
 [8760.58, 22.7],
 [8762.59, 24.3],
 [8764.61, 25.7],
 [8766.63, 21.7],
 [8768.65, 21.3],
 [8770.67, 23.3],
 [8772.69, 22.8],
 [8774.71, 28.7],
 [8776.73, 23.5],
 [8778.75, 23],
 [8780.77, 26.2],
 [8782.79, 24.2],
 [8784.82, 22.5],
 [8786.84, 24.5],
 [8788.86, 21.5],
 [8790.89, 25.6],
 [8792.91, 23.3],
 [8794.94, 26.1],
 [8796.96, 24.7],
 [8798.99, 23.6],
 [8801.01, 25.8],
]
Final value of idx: -3.25 Angstrom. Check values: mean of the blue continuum 23.6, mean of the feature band 24.8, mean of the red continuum 23.9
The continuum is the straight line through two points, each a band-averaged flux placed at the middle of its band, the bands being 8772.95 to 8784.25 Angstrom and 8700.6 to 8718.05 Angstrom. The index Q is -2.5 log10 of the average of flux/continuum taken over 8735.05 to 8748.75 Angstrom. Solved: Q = 0.04 mag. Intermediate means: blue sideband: 24.9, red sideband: 24.9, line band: 24.1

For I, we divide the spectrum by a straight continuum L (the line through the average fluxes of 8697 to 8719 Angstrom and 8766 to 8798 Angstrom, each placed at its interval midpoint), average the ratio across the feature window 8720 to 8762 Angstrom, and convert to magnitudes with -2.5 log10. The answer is 0.01 mag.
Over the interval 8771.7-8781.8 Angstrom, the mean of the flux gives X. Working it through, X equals 24.9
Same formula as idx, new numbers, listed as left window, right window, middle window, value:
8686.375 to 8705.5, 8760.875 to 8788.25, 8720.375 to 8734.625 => -0.2 Angstrom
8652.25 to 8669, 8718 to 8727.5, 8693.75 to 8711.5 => -0.1 Angstrom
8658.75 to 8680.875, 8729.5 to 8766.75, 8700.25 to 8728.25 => -1.6 Angstrom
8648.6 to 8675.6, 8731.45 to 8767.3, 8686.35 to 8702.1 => -0.6 Angstrom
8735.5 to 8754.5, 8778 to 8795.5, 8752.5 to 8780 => 0.3 Angstrom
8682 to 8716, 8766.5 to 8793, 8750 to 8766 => 0.3 Angstrom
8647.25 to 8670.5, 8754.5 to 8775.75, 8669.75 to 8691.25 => -1.6 Angstrom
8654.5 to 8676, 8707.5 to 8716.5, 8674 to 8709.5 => -0.7 Angstrom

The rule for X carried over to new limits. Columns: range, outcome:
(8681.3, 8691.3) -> 24.8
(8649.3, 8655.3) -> 23.3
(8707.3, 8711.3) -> 26.8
